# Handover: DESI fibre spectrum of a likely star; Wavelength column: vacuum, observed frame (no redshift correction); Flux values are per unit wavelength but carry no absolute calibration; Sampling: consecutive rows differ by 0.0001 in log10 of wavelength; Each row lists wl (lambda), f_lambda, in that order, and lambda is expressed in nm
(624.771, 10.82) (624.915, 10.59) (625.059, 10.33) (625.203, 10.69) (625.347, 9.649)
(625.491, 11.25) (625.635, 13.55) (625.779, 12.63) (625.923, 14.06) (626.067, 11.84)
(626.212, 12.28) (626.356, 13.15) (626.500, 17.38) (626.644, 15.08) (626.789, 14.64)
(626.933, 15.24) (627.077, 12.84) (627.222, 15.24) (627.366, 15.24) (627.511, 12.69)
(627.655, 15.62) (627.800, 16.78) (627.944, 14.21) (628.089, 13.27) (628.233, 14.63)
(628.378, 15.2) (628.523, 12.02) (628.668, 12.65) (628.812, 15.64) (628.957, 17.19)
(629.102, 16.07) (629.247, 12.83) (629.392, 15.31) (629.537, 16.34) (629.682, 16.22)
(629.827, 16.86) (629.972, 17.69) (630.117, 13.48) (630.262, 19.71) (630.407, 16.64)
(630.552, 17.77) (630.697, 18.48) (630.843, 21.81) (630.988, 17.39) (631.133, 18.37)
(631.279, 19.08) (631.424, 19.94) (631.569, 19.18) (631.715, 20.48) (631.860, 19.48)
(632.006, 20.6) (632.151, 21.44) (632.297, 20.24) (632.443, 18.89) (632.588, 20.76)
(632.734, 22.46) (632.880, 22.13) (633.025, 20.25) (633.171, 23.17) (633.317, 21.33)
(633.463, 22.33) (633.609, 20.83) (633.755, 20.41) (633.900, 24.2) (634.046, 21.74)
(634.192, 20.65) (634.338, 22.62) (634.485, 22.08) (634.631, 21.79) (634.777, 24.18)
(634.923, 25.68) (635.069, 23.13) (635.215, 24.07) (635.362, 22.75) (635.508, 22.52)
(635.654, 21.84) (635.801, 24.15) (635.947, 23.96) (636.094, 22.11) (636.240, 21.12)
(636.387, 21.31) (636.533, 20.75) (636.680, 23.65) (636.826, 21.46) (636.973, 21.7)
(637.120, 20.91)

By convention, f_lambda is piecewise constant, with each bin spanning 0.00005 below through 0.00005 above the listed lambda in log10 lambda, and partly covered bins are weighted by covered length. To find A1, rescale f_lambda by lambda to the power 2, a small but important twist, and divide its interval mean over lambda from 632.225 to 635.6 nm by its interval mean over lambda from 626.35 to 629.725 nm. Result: 1.52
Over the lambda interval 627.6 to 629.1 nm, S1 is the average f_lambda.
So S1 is 14.8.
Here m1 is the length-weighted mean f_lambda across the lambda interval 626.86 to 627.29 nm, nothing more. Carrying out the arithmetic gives 14.4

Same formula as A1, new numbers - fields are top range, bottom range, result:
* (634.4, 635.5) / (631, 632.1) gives 1.21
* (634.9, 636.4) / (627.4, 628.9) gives 1.64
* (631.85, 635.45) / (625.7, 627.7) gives 1.59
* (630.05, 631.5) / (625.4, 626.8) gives 1.38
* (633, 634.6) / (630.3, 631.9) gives 1.16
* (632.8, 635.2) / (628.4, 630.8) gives 1.42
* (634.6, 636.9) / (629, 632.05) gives 1.30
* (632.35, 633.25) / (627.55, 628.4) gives 1.45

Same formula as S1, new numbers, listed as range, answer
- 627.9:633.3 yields 17.8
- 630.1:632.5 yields 19.1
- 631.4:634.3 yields 21.1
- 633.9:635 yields 22.8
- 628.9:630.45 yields 16.2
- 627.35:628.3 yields 14.6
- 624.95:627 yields 12.9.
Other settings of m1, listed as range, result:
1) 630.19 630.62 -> 18.1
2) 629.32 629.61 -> 15.8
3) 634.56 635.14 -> 23.7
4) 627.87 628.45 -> 14.3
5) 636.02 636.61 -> 21.3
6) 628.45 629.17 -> 14.7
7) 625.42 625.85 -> 12.5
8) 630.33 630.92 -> 18.7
